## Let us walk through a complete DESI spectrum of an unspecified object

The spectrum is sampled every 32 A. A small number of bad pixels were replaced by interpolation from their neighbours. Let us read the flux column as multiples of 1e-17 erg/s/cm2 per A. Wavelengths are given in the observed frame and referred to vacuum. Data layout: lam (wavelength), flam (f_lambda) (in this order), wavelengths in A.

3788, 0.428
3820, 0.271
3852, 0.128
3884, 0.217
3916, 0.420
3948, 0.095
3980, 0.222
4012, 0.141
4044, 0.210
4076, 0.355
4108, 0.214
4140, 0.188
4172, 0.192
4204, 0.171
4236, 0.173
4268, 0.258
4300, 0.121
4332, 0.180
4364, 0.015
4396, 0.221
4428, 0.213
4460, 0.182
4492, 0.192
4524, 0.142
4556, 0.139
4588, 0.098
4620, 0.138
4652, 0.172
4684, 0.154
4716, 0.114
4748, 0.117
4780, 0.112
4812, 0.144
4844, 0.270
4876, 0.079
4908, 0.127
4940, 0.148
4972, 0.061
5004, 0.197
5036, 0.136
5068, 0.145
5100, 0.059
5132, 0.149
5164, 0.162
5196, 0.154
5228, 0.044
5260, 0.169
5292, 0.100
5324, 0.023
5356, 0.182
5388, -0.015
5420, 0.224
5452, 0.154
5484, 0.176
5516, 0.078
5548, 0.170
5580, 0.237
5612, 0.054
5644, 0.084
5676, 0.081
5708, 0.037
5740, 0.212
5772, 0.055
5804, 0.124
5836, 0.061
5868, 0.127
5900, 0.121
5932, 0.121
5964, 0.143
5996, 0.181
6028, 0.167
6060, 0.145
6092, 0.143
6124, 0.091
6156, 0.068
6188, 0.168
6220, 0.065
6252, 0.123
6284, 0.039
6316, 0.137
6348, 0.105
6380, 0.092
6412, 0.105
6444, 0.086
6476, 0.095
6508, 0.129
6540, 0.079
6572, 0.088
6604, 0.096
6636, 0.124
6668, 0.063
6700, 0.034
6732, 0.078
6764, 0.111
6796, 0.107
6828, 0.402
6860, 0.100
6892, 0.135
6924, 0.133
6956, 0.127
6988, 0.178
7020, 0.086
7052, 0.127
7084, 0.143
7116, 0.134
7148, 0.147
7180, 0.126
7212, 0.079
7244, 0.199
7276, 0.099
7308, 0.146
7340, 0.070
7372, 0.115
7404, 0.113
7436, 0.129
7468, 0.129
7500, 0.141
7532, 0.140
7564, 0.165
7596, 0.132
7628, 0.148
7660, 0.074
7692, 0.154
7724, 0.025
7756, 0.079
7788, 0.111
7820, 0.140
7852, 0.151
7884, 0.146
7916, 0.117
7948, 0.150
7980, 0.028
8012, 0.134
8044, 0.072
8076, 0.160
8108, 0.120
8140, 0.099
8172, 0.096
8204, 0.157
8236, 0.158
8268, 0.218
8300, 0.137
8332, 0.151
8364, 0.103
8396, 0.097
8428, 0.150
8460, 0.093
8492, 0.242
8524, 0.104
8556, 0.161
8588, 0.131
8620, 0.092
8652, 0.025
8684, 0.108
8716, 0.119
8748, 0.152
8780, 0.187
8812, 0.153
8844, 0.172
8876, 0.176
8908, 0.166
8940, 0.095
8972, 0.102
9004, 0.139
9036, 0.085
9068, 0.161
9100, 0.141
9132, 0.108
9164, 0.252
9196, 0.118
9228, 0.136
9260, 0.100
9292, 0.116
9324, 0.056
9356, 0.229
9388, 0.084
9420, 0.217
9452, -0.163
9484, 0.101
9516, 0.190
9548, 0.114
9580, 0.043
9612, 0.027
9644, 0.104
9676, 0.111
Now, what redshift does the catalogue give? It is 0.83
